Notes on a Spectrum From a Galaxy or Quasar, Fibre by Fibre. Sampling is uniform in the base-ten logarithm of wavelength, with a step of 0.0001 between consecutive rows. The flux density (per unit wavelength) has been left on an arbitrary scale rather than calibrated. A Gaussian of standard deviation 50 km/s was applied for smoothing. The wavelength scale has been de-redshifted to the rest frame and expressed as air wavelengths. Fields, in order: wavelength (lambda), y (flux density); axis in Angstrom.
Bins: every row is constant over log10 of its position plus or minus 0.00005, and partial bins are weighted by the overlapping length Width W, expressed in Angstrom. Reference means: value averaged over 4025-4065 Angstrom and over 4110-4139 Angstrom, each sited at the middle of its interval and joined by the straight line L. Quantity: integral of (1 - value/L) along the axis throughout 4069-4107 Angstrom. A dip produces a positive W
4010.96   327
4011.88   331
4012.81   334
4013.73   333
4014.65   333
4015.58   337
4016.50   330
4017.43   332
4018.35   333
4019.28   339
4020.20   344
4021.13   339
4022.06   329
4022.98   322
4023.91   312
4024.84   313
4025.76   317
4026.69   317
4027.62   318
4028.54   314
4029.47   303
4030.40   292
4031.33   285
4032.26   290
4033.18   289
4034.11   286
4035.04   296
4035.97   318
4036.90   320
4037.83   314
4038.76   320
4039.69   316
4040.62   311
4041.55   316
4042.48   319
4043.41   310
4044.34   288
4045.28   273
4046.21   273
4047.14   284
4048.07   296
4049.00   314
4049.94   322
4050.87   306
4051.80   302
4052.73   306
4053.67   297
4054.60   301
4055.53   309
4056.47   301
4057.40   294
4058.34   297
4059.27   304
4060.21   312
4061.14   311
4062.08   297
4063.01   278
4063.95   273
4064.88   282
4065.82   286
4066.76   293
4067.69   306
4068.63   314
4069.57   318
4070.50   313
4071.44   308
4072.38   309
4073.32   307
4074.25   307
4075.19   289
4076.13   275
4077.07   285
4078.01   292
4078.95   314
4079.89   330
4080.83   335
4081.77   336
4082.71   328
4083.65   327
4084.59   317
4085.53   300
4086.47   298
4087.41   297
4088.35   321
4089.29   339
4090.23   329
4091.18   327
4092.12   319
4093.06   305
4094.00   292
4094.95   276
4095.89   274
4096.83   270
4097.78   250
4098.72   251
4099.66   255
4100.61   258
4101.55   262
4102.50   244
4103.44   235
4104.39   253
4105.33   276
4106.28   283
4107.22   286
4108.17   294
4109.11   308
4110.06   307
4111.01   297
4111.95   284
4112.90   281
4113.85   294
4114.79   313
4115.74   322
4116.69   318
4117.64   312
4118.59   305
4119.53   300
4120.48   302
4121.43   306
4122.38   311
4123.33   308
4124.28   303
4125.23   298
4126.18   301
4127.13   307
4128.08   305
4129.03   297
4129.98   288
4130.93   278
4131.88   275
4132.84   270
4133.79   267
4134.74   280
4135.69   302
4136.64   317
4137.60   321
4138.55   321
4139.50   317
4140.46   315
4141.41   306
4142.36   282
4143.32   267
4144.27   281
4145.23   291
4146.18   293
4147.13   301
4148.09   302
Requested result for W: 0.71 Angstrom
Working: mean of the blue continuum 302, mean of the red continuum 300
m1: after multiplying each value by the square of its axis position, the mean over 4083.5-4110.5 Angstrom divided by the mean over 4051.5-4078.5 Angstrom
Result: 1.0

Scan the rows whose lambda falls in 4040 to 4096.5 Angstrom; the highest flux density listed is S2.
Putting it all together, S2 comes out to 339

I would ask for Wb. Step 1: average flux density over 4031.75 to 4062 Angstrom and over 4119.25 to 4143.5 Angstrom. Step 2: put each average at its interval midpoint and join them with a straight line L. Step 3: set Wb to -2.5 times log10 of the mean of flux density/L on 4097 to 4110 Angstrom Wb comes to 0.12 mag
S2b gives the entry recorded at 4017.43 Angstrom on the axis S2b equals 332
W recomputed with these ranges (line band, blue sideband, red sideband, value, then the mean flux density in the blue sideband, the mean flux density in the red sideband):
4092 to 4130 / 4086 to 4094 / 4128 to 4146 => 2.1 Angstrom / 316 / 293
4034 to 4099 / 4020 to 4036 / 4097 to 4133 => -0.7 Angstrom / 309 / 288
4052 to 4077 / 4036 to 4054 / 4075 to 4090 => 0.8 Angstrom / 305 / 312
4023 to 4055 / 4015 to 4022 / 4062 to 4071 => 1.4 Angstrom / 335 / 296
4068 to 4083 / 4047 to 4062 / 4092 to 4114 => -0.9 Angstrom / 304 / 276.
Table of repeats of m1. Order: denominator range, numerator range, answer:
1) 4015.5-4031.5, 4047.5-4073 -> 0.96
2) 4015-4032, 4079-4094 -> 1.03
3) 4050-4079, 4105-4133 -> 1.02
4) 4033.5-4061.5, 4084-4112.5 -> 0.97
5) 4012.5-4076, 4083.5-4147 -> 0.99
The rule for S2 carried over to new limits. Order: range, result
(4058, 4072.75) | 318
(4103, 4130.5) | 322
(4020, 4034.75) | 344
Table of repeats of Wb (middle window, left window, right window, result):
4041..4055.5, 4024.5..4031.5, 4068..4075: 0.03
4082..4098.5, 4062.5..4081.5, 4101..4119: -0.03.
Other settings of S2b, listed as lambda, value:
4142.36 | 282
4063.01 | 278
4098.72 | 251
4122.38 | 311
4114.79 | 313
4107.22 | 286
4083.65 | 327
